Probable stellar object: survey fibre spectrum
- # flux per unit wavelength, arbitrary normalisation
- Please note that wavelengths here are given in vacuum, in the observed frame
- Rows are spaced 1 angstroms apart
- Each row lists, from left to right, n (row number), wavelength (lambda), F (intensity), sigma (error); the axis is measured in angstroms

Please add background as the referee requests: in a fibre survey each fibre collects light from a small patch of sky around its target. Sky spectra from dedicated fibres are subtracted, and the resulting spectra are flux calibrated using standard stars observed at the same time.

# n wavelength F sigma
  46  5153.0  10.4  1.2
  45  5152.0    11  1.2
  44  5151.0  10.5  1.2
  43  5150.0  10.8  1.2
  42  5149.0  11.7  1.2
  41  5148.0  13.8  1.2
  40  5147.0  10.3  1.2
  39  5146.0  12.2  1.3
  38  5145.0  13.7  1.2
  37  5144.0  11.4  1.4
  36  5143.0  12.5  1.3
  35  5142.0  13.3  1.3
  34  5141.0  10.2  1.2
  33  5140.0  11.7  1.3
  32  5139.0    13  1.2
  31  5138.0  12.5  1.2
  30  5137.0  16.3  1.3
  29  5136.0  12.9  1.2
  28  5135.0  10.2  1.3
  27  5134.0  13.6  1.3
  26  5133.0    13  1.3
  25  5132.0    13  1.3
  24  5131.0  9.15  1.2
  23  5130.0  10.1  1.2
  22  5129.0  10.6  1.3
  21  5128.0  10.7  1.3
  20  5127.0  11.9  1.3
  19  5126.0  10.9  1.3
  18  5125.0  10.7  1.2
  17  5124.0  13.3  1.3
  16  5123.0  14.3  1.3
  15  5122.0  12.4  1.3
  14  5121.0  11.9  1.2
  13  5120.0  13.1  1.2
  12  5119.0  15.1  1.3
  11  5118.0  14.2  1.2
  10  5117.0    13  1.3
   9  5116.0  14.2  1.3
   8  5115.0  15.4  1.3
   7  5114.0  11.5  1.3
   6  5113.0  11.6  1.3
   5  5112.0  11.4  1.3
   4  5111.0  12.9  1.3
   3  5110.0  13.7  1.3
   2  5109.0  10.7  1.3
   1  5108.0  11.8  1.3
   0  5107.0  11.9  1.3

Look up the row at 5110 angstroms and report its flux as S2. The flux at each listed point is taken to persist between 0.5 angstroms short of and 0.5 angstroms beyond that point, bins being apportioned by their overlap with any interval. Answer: 13.7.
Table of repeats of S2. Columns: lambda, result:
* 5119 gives 15.1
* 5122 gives 12.4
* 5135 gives 10.2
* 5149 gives 11.7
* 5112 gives 11.4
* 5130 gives 10.1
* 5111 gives 12.9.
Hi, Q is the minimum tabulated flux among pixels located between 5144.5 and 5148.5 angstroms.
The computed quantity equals 10.3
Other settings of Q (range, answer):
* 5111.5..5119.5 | 11.4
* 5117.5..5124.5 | 11.9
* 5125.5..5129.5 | 10.6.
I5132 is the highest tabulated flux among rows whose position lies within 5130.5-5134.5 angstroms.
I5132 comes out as 13.6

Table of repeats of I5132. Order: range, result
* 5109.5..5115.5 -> 15.4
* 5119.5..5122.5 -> 13.1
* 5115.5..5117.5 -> 14.2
